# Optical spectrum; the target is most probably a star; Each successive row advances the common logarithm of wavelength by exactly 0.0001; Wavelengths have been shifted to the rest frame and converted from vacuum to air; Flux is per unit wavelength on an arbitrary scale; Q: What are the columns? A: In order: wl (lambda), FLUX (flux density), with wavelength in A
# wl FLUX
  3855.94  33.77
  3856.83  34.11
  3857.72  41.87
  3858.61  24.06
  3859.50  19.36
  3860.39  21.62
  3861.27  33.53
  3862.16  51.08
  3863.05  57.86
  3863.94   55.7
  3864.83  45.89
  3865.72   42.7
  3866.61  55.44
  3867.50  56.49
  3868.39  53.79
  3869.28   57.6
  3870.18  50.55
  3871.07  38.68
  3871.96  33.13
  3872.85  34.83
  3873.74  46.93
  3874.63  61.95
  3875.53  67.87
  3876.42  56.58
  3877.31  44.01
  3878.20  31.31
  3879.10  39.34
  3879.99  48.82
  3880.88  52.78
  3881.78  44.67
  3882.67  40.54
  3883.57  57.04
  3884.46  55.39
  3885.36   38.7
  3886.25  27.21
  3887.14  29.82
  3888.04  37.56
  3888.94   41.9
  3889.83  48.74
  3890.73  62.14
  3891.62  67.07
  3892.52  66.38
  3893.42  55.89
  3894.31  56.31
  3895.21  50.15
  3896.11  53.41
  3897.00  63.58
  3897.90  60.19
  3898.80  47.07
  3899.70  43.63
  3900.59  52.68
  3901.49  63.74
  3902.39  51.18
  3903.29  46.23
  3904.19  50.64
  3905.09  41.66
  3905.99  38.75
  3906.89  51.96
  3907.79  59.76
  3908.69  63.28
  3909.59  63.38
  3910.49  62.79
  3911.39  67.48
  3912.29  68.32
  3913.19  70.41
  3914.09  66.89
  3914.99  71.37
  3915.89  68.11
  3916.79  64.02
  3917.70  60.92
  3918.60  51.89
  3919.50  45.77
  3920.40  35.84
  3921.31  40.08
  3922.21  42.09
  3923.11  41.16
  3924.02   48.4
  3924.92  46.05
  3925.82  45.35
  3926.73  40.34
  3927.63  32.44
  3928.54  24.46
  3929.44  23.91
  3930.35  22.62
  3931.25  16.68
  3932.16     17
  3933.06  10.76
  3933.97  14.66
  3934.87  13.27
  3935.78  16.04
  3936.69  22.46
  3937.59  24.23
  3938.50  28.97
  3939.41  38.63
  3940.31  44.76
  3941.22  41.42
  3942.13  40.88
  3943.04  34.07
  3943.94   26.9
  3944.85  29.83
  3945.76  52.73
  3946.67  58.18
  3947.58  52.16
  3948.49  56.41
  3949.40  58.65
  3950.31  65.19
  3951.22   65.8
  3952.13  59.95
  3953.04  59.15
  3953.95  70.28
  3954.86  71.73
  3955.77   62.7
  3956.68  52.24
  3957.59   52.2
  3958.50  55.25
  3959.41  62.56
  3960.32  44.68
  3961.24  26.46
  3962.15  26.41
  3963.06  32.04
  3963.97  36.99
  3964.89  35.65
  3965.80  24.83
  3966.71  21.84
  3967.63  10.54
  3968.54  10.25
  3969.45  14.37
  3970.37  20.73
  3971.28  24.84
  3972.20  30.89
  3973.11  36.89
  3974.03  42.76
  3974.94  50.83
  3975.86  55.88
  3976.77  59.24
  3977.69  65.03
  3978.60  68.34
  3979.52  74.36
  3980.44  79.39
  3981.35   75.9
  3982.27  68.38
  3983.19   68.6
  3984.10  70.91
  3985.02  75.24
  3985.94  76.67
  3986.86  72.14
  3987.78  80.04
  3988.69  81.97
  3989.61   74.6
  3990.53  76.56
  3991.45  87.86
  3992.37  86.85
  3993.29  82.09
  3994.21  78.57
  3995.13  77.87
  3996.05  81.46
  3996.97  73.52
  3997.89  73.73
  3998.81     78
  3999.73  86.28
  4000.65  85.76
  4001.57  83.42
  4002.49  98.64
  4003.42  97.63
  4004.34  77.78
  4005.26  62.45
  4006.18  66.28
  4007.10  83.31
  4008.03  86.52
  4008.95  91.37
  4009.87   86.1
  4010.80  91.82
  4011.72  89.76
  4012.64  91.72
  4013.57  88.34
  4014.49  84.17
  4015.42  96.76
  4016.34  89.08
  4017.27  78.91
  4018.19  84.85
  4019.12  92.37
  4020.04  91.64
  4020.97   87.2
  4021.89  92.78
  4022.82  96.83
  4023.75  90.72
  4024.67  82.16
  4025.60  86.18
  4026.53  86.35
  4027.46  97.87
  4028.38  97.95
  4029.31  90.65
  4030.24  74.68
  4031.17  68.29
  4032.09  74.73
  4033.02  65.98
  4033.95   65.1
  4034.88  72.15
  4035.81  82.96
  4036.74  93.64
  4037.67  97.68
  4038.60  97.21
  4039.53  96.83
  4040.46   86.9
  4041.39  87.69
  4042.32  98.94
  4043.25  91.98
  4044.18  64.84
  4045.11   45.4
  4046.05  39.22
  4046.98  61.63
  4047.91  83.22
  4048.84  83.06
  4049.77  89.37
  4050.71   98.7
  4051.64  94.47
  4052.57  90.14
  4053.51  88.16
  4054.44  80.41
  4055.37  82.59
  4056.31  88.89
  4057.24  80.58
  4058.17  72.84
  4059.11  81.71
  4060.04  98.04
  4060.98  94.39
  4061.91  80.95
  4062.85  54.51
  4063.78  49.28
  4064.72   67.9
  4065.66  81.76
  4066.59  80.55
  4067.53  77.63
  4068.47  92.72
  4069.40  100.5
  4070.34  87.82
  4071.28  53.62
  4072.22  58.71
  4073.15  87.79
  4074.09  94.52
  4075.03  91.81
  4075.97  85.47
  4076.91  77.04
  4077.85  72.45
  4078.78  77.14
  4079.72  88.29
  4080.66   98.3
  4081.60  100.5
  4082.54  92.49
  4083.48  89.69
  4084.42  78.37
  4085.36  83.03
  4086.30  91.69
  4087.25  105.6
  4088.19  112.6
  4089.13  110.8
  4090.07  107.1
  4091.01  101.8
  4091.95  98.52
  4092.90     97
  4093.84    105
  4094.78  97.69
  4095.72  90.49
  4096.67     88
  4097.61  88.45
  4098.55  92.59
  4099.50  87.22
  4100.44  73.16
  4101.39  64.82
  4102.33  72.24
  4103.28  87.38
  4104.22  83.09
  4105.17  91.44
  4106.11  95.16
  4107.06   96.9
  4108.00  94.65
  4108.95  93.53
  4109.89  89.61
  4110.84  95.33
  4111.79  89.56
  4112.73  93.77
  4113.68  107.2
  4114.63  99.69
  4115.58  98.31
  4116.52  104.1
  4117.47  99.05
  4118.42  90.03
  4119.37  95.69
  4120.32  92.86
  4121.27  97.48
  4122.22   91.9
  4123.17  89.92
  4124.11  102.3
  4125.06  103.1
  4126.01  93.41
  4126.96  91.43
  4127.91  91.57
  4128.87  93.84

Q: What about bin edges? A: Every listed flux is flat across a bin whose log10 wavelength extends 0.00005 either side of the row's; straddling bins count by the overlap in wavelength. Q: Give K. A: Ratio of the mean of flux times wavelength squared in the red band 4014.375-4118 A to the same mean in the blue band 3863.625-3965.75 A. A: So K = 2.0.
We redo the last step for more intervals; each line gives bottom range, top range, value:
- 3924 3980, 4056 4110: 2.32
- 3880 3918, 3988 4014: 1.61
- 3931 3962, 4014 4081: 2.04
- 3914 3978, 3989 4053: 2.12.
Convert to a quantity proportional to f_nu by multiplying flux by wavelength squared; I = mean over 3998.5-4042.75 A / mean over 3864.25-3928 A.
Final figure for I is 1.8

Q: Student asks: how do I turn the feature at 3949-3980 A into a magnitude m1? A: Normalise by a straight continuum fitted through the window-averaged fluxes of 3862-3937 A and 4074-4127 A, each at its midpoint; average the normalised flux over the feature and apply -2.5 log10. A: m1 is 0.33 mag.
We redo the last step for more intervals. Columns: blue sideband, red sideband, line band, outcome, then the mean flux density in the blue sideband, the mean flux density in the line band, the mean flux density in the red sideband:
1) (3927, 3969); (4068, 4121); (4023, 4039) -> -0.23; 38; 83.9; 91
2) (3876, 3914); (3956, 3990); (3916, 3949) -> 0.36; 51.9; 36.6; 50.3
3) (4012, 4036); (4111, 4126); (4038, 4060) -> 0.07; 85.1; 82.4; 96.9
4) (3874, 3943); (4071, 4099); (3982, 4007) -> -0.16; 46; 78.8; 90.8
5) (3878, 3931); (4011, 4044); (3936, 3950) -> 0.46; 49.8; 40.5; 87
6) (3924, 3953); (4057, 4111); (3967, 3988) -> -0.04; 36.8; 53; 86.9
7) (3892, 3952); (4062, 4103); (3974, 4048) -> -0.18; 46.3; 80.2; 86.2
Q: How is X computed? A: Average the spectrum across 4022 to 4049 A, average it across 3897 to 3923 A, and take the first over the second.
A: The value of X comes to 1.47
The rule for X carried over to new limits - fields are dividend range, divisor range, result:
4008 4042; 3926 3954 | 2.34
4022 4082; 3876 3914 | 1.58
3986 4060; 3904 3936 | 1.87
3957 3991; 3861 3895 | 1.05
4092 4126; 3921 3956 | 2.32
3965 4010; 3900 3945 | 1.53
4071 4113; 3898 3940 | 2.04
